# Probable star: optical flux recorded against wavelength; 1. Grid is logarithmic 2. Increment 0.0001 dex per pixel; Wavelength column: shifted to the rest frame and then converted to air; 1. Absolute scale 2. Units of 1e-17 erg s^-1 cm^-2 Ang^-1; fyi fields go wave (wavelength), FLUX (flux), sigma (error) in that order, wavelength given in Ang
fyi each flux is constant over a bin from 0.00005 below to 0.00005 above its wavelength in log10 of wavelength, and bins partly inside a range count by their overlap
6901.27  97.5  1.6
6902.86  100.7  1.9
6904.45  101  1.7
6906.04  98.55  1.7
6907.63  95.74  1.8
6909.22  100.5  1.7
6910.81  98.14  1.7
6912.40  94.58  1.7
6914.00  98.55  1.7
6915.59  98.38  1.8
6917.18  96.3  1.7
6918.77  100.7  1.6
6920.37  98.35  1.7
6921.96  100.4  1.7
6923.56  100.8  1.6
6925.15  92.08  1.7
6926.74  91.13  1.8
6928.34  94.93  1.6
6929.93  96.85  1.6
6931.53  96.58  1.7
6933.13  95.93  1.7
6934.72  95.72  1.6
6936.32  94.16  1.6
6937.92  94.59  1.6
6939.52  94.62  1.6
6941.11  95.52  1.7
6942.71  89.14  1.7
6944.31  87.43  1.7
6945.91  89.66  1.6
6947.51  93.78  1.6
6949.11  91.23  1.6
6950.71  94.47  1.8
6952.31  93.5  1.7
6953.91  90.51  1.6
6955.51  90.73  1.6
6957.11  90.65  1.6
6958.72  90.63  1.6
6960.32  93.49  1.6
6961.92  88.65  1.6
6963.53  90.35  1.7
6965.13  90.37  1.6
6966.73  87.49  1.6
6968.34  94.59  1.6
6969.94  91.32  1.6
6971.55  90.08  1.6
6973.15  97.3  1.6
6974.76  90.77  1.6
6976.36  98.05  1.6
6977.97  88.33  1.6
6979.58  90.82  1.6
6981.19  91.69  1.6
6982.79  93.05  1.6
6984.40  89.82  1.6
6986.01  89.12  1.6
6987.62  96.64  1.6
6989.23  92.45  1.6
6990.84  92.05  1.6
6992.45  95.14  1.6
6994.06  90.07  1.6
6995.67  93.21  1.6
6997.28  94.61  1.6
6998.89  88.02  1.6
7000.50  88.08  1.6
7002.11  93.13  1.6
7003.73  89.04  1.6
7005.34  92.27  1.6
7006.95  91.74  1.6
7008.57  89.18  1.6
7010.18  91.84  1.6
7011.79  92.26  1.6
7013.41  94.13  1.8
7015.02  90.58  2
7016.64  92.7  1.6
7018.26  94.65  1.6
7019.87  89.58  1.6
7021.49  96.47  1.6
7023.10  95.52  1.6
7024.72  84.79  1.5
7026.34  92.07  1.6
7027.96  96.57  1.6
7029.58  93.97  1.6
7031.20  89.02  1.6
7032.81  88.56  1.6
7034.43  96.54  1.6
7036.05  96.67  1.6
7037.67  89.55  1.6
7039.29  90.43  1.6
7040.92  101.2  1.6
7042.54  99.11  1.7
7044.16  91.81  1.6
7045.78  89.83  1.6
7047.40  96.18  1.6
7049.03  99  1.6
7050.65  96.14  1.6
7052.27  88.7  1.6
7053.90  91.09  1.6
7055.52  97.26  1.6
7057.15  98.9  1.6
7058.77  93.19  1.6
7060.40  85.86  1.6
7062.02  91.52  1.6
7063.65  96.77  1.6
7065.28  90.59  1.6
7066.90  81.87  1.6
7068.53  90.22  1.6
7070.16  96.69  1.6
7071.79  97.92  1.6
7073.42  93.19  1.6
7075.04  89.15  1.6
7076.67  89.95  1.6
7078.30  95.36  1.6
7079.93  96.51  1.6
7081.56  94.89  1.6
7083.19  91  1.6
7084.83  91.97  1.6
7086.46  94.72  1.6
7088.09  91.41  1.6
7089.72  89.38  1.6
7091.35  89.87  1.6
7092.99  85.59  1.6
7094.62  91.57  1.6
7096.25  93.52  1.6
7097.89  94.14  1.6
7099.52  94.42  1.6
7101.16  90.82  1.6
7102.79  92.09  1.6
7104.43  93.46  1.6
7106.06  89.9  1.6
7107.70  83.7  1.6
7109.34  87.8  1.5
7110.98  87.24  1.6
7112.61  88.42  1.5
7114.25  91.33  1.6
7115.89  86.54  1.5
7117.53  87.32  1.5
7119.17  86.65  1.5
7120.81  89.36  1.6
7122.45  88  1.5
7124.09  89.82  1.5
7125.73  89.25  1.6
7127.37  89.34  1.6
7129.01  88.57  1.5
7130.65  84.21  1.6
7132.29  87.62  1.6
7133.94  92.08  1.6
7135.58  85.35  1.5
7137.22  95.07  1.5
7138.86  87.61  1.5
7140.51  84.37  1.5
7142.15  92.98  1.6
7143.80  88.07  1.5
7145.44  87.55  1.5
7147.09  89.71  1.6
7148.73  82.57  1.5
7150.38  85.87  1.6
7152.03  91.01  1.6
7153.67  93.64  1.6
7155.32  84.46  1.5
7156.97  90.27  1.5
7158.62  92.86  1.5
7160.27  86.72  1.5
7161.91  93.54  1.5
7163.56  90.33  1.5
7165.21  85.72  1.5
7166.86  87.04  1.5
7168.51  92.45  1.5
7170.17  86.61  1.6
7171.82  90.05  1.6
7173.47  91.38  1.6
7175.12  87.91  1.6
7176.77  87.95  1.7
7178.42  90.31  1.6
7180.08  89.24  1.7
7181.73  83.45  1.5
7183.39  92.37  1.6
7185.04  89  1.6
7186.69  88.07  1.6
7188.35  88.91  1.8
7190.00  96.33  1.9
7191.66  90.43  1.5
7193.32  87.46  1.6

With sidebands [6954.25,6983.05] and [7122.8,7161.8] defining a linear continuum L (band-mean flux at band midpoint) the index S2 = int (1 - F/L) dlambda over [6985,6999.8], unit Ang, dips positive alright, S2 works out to -0.2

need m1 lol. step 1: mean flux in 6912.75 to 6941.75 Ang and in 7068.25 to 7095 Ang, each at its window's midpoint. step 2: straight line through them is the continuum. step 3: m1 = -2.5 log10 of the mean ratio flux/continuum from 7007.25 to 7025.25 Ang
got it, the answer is 0.02 mag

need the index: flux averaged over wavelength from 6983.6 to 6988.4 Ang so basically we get 91.8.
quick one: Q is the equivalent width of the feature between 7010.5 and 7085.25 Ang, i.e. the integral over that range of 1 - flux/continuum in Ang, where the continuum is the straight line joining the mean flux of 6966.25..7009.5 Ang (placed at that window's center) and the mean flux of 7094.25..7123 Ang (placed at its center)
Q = -1.9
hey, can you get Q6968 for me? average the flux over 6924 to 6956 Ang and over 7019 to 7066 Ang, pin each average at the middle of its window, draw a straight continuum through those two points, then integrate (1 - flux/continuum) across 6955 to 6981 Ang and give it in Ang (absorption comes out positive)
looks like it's 0.50 Ang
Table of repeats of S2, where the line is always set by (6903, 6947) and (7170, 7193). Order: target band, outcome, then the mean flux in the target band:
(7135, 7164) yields 0.4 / 89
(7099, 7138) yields 0.9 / 89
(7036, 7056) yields -0.3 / 94.2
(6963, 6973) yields 0.4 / 91.2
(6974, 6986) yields 0.4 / 91.6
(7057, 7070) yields 0.2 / 91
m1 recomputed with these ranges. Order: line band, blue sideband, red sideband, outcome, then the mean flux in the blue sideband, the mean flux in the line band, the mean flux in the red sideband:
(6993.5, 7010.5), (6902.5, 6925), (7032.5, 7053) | 0.054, 98.5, 91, 94.3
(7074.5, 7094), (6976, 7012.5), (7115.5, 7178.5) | -0.021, 91.7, 91.7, 88.7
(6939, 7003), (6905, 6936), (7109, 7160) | 0.038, 97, 91.7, 88.5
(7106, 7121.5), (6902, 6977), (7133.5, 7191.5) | 0.032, 94.4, 87.7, 89.2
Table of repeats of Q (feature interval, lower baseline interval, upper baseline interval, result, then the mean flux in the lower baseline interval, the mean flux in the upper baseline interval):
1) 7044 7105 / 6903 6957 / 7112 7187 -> -1.0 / 95.3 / 88.7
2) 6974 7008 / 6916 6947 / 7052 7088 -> 0.8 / 95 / 92.6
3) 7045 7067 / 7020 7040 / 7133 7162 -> -0.3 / 92.4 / 89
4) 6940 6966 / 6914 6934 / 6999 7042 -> 1.2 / 97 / 92.3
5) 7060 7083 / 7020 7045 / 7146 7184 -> -0.1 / 93.4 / 88.9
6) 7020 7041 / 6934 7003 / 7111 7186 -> -0.4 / 92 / 88.7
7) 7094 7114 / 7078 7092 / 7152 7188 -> 0.3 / 92.7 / 89.3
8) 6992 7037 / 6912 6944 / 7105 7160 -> 0.3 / 95.8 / 88.4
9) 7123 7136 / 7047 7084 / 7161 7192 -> 0.4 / 93.1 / 89.5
